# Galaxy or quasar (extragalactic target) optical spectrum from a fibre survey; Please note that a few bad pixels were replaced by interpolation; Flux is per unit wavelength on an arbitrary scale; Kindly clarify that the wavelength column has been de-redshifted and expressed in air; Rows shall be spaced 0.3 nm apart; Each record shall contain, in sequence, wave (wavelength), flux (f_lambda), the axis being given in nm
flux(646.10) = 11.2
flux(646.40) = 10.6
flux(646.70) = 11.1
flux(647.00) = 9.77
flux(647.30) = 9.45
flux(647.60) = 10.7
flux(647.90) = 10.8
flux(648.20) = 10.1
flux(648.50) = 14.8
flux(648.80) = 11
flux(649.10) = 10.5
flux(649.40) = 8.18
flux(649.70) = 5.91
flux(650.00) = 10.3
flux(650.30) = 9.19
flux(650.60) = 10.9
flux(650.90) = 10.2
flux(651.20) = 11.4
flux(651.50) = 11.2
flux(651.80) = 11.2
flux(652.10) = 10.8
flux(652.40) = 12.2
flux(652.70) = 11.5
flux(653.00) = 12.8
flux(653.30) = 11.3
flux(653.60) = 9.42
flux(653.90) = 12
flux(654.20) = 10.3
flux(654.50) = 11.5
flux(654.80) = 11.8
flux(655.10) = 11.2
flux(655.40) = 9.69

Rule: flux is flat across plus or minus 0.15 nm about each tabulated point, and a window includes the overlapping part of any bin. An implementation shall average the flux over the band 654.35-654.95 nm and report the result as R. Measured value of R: 11.7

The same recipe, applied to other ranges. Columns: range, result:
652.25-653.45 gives 11.9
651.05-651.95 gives 11.3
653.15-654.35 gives 10.8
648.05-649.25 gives 11.6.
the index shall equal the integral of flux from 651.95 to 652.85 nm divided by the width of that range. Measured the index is 11.5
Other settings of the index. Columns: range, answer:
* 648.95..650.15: 8.72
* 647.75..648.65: 11.9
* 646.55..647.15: 10.4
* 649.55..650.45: 8.47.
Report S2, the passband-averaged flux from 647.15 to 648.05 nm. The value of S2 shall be 10.3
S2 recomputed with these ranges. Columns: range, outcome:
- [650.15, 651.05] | 10.1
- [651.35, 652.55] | 11.3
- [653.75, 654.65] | 11.3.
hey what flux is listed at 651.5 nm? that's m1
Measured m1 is 11.2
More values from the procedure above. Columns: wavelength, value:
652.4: 12.2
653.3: 11.3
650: 10.3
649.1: 10.5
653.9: 12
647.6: 10.7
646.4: 10.6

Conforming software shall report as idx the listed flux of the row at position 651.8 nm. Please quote 11.2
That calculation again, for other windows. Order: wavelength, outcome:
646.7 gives 11.1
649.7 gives 5.91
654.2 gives 10.3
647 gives 9.77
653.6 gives 9.42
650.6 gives 10.9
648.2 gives 10.1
